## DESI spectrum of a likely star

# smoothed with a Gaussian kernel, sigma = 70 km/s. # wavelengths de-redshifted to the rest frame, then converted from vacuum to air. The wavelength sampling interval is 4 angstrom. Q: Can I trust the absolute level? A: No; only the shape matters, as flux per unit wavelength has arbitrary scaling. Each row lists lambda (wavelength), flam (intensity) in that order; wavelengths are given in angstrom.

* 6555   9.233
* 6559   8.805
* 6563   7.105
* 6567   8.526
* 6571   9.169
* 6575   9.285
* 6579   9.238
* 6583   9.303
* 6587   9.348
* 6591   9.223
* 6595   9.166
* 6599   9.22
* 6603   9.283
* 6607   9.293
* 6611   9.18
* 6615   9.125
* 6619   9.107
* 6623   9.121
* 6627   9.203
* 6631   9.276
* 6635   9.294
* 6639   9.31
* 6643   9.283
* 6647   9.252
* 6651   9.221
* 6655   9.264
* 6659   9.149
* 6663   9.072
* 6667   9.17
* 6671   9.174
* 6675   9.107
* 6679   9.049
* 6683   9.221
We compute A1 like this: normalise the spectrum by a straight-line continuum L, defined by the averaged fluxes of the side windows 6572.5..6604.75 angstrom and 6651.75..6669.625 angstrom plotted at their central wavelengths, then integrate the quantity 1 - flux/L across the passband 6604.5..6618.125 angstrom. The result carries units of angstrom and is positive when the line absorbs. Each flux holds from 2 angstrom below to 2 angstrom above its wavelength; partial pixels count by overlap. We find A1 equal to 0.1 angstrom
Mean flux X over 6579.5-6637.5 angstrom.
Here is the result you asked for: 9.23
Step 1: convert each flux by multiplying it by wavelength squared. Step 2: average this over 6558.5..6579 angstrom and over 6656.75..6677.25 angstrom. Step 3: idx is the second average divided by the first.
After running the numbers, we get 1.1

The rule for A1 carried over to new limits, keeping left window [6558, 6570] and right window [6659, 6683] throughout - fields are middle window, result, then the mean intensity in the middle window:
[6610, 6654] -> -2.2 angstrom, 9.22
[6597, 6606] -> -0.8 angstrom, 9.26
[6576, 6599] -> -2.4 angstrom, 9.25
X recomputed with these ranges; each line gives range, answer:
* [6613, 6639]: 9.2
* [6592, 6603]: 9.21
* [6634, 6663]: 9.24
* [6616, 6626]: 9.12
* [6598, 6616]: 9.23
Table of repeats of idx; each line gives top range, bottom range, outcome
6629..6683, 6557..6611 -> 1.04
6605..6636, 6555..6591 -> 1.05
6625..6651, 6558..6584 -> 1.08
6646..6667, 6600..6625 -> 1.01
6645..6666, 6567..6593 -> 1.02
